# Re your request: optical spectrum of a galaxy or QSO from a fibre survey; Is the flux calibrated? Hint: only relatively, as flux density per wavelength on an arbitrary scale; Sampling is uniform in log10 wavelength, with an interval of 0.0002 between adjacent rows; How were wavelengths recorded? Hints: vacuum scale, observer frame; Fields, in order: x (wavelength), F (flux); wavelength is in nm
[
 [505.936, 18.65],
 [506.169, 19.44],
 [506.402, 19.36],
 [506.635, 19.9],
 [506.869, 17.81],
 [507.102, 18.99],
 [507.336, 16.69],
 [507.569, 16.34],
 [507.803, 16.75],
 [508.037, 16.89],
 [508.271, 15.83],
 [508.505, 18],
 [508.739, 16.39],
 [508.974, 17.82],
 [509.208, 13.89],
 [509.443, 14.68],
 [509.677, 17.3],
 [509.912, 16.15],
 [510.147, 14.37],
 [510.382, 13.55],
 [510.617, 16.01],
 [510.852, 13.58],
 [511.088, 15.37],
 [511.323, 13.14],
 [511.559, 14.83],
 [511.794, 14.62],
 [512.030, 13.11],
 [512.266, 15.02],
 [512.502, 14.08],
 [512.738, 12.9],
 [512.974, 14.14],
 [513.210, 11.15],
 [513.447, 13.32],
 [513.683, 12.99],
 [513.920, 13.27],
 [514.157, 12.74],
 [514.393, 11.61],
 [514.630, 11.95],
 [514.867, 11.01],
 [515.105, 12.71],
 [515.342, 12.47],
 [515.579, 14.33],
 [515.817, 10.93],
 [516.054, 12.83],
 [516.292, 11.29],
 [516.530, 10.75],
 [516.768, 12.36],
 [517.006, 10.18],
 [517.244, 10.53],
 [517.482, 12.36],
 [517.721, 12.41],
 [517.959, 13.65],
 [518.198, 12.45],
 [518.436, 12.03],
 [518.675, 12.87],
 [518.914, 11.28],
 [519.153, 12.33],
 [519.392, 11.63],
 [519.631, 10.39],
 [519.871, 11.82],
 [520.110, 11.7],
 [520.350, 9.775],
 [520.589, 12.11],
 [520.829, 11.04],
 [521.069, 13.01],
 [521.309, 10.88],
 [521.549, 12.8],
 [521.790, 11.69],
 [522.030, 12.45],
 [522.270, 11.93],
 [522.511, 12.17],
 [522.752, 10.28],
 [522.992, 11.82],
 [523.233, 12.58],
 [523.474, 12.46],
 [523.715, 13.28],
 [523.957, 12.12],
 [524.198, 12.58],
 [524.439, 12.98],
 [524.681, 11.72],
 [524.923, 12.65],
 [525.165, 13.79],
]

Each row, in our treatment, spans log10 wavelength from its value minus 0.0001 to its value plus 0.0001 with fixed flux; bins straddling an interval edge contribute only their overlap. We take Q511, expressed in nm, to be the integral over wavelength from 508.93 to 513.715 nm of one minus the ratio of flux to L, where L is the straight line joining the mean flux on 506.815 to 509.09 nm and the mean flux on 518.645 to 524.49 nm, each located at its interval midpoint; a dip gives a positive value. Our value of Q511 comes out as 0.453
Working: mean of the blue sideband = 17.1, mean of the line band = 14.4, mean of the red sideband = 11.9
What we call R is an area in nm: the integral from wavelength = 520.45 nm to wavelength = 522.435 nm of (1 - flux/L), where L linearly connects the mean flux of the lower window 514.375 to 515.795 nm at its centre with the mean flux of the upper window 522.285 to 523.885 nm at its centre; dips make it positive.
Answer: 0.026 nm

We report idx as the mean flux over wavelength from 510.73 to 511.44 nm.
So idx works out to 14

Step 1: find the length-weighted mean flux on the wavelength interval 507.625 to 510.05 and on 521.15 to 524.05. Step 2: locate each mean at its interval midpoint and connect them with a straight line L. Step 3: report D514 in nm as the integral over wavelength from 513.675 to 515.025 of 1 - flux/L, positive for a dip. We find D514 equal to 0.22 nm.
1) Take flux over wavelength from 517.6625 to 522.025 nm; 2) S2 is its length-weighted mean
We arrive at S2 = 11.9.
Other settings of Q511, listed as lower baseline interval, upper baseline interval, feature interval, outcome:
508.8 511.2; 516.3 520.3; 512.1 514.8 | 0.17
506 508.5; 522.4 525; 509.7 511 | 0.14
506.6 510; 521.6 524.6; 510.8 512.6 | 0.17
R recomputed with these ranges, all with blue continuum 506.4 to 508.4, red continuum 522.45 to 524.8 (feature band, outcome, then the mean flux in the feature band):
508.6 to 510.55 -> 0.15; 15.6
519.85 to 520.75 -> 0.14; 11.3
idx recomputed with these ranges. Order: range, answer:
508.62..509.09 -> 17.1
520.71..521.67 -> 11.9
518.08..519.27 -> 12.2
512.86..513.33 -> 12.6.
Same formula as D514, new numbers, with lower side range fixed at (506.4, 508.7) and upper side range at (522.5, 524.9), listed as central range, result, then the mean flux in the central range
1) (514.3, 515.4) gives 0.23 nm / 11.9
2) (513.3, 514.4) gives 0.18 nm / 12.9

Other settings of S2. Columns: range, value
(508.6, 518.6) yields 13.3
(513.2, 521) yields 12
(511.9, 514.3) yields 13.3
